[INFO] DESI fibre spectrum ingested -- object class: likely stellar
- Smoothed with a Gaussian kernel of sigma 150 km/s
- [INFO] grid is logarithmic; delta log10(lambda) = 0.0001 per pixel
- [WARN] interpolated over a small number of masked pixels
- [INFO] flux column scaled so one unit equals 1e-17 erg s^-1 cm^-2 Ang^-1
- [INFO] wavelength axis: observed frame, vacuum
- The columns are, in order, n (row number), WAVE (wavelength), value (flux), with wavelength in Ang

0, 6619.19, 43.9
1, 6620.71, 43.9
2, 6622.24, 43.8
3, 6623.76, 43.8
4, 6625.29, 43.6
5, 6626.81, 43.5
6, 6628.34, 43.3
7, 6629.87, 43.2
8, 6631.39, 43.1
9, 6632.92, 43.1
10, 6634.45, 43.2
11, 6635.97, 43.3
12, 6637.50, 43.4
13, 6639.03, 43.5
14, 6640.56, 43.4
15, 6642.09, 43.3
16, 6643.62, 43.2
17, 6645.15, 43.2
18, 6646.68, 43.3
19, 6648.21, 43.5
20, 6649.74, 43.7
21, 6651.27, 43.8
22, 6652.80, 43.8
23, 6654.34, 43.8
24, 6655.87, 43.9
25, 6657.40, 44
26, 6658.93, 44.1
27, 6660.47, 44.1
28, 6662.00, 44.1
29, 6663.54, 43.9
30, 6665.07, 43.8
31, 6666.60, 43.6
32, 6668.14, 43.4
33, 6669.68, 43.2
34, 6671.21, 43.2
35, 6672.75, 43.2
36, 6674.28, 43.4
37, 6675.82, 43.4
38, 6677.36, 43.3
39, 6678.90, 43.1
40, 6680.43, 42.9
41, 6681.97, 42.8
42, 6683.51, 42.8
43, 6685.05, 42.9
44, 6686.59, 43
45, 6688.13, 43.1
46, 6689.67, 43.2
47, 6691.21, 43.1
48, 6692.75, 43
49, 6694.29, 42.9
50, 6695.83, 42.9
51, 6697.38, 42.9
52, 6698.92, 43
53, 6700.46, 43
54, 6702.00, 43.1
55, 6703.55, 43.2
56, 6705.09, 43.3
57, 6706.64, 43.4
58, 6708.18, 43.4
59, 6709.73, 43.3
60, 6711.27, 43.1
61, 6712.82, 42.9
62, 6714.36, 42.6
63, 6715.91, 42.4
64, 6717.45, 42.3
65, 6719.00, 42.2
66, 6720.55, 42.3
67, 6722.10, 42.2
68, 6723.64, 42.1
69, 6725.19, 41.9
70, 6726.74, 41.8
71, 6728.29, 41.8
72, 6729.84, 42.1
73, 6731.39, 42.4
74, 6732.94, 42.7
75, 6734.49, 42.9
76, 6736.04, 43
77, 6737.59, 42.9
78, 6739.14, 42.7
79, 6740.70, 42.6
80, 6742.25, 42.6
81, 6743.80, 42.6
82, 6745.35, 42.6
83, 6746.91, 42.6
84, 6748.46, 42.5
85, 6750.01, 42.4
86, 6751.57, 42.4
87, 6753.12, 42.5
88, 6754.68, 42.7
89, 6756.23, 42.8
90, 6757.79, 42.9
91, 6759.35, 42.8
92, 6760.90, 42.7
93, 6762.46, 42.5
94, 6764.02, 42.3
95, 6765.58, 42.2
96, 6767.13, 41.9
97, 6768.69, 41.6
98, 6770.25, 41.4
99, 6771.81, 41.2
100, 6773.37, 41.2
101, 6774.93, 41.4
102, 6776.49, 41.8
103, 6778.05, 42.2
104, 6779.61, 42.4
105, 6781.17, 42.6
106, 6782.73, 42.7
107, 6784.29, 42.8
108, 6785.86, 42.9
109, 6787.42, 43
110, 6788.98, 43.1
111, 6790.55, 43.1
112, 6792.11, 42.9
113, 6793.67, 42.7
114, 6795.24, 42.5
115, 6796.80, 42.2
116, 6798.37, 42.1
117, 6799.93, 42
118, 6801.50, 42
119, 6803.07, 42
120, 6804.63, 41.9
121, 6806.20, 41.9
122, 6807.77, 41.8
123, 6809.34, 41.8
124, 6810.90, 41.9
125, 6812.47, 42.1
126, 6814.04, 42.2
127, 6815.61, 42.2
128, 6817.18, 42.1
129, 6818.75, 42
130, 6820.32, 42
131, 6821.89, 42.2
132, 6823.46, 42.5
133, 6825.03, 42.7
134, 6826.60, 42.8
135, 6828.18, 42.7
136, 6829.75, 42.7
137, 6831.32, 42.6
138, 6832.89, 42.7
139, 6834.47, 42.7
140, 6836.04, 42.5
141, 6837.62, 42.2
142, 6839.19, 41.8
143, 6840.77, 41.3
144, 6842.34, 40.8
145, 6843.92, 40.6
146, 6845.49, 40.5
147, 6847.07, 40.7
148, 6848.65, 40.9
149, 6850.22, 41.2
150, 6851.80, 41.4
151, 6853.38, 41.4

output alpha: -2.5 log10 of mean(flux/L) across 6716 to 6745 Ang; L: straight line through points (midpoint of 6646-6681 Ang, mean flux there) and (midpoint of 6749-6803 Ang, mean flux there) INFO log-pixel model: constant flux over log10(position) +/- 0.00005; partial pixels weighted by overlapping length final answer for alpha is 0.01 mag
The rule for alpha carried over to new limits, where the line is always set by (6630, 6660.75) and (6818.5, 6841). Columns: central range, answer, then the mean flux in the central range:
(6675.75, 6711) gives 0.00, 43.1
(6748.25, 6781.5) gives 0.02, 42.2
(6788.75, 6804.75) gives 0.00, 42.4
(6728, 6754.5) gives 0.01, 42.6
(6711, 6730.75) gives 0.02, 42.3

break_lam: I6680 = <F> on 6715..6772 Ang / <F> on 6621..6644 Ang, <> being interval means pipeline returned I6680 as 0.98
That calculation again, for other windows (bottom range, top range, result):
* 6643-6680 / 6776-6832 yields 0.97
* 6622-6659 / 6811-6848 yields 0.97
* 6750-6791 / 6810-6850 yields 0.99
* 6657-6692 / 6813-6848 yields 0.97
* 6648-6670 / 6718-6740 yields 0.97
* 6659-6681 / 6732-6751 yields 0.98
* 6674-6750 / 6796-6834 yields 0.99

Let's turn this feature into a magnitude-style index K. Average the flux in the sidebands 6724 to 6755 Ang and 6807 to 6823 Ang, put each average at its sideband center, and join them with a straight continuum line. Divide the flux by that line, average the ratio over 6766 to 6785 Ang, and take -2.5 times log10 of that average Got 0.01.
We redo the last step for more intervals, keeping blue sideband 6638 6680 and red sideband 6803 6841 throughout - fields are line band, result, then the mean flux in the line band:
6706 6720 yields 0.01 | 42.8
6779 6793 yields -0.01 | 42.9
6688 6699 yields 0.01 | 43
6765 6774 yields 0.03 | 41.6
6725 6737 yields 0.02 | 42.4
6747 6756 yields 0.01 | 42.6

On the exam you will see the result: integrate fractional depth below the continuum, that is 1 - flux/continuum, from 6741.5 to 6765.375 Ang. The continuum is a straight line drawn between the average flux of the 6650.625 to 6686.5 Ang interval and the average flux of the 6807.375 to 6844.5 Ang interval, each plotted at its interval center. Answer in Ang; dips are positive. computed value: 0.1 Ang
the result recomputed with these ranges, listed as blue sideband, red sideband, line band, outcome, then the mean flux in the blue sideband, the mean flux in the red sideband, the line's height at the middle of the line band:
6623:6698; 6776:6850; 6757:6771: 0.10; 43.4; 42.2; 42.5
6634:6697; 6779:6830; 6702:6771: 0.52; 43.4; 42.4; 42.9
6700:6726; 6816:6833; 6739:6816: 0.47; 42.7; 42.5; 42.6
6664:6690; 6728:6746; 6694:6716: -0.06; 43.2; 42.6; 42.9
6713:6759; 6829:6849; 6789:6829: -0.33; 42.5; 41.7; 41.9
